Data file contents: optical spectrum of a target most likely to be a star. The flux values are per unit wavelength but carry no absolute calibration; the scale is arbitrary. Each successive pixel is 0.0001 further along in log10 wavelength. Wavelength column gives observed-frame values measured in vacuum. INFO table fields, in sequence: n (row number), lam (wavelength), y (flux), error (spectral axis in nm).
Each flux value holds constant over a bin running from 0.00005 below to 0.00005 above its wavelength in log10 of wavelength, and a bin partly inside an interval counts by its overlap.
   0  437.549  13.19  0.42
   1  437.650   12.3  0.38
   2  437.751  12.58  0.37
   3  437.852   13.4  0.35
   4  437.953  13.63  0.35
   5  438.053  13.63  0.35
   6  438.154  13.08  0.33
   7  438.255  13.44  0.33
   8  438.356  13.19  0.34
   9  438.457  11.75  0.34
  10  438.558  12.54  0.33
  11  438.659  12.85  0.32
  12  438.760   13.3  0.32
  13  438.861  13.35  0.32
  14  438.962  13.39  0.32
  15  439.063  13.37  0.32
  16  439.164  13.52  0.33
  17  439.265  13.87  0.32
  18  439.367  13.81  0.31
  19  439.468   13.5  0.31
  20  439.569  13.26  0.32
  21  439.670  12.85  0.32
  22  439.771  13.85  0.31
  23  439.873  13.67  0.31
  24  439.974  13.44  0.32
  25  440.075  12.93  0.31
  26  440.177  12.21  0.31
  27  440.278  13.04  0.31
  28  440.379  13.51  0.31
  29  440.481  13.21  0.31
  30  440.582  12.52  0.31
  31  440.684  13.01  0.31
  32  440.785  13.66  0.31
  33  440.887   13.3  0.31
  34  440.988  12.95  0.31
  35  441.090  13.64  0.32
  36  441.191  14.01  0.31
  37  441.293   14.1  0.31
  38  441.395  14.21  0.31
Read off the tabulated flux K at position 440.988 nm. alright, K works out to 12.95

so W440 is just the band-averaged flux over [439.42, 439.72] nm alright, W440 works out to 13.2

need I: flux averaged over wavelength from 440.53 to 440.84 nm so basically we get 13.1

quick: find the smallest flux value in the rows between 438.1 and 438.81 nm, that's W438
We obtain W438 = 11.75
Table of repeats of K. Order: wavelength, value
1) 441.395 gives 14.21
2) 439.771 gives 13.85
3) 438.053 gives 13.63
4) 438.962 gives 13.39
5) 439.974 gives 13.44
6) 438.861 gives 13.35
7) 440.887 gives 13.3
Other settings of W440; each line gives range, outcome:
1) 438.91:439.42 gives 13.6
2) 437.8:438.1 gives 13.6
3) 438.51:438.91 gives 13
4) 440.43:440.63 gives 12.9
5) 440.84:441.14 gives 13.3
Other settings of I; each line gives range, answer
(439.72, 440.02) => 13.6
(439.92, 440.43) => 13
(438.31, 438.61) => 12.5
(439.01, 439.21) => 13.5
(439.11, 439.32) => 13.7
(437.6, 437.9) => 12.7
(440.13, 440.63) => 12.9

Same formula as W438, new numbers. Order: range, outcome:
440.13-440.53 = 12.21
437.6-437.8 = 12.3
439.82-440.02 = 13.44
